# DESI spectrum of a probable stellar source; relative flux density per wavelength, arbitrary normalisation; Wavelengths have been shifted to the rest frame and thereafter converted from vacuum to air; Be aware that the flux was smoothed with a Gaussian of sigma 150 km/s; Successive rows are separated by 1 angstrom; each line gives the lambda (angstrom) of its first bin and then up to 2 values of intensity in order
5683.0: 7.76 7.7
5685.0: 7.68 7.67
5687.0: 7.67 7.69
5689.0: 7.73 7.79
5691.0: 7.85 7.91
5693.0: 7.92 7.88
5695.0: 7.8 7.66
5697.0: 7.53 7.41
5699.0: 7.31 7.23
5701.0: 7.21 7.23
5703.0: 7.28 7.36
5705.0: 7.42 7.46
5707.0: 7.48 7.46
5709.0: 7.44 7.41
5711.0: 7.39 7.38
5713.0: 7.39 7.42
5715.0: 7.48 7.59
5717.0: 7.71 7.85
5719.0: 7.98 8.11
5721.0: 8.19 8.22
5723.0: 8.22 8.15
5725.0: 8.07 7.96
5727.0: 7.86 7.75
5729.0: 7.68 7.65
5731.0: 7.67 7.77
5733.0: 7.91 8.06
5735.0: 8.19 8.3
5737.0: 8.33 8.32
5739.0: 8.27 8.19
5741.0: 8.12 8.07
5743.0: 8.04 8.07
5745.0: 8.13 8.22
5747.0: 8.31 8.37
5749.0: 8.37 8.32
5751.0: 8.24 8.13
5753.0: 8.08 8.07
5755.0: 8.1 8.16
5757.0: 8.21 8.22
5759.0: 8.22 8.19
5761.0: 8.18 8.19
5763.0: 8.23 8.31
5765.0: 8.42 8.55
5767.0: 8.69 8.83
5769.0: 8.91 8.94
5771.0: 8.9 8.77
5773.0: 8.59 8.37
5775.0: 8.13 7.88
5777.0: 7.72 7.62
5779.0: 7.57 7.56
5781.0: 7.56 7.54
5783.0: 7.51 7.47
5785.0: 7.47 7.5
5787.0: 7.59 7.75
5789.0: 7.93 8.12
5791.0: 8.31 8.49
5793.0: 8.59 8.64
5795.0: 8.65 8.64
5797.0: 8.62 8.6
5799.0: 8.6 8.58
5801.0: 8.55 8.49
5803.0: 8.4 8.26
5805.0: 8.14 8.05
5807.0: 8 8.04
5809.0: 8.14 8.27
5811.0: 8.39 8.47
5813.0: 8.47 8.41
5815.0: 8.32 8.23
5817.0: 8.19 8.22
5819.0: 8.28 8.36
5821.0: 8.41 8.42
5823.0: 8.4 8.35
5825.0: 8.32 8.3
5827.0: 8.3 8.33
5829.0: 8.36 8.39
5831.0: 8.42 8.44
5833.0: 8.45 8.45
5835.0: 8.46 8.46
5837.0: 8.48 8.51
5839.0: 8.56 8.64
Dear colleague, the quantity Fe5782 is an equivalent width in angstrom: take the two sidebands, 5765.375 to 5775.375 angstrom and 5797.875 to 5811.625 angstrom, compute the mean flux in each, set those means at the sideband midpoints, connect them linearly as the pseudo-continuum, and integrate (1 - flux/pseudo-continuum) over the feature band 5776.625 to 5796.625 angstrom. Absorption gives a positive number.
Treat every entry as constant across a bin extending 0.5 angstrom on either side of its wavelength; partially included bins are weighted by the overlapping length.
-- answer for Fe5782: 1.4 angstrom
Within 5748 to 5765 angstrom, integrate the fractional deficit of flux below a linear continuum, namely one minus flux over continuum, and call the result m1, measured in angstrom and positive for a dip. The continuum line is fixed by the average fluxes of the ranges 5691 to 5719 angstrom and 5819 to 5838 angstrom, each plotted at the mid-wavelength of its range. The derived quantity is -0.7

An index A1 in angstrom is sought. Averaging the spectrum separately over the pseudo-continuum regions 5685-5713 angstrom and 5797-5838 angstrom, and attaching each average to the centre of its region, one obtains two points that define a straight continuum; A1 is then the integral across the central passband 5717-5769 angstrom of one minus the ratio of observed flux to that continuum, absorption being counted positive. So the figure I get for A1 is -2.1 angstrom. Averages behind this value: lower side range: 7.54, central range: 8.15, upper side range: 8.36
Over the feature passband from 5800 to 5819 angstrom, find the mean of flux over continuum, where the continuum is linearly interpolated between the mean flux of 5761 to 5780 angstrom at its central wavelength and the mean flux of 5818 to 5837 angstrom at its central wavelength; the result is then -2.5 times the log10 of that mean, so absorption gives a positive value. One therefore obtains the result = 0.01 mag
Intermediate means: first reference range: 8.34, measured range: 8.29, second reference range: 8.38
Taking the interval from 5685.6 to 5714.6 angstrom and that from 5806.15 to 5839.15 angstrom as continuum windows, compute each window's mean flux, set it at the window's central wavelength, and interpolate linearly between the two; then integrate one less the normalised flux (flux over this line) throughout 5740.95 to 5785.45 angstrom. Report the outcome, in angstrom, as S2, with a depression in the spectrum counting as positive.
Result -1.24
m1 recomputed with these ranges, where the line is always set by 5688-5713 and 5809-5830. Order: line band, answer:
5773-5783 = 0.31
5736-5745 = -0.44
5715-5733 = -0.50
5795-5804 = -0.38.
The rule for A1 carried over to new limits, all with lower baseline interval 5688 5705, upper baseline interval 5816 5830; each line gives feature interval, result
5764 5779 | -0.8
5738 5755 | -0.7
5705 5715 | 0.3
